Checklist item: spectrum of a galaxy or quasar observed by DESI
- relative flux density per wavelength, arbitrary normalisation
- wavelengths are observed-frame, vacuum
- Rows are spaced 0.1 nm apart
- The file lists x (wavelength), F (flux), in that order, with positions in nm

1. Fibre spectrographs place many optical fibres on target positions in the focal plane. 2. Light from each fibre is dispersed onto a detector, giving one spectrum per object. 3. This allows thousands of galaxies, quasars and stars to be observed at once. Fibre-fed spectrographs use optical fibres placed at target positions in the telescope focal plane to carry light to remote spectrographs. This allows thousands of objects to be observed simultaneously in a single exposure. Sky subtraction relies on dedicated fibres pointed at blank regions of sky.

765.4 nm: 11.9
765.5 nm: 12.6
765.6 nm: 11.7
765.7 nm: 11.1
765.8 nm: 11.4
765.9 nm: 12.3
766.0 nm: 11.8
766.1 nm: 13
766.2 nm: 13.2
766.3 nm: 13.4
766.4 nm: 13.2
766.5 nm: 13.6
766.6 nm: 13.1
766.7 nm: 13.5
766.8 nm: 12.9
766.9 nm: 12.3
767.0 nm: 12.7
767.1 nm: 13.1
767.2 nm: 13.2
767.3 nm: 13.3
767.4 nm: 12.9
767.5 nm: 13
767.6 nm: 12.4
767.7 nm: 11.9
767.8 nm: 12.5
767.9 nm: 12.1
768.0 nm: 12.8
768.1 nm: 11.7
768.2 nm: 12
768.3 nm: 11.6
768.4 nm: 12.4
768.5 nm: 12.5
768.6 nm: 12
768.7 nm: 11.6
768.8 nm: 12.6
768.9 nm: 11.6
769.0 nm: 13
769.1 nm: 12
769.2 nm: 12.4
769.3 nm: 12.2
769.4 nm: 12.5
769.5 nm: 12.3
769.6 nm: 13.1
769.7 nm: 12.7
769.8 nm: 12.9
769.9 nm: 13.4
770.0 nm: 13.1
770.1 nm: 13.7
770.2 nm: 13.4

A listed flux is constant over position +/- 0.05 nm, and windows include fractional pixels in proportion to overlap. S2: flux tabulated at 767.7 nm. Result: 11.9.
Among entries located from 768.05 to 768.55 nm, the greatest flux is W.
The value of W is 12.5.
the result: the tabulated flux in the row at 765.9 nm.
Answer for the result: 12.3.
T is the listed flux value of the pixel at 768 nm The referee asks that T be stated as 12.8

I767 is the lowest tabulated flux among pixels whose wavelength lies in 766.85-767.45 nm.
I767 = 12.3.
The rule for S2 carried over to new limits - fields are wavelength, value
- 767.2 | 13.2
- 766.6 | 13.1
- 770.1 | 13.7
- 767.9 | 12.1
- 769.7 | 12.7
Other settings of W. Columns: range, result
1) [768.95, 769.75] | 13.1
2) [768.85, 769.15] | 13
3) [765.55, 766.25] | 13.2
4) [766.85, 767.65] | 13.3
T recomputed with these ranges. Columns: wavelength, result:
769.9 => 13.4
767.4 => 12.9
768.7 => 11.6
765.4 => 11.9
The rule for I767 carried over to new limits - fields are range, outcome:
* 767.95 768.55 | 11.6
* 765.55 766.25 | 11.1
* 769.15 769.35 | 12.2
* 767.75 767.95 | 12.1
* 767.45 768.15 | 11.7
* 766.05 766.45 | 13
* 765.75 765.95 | 11.4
